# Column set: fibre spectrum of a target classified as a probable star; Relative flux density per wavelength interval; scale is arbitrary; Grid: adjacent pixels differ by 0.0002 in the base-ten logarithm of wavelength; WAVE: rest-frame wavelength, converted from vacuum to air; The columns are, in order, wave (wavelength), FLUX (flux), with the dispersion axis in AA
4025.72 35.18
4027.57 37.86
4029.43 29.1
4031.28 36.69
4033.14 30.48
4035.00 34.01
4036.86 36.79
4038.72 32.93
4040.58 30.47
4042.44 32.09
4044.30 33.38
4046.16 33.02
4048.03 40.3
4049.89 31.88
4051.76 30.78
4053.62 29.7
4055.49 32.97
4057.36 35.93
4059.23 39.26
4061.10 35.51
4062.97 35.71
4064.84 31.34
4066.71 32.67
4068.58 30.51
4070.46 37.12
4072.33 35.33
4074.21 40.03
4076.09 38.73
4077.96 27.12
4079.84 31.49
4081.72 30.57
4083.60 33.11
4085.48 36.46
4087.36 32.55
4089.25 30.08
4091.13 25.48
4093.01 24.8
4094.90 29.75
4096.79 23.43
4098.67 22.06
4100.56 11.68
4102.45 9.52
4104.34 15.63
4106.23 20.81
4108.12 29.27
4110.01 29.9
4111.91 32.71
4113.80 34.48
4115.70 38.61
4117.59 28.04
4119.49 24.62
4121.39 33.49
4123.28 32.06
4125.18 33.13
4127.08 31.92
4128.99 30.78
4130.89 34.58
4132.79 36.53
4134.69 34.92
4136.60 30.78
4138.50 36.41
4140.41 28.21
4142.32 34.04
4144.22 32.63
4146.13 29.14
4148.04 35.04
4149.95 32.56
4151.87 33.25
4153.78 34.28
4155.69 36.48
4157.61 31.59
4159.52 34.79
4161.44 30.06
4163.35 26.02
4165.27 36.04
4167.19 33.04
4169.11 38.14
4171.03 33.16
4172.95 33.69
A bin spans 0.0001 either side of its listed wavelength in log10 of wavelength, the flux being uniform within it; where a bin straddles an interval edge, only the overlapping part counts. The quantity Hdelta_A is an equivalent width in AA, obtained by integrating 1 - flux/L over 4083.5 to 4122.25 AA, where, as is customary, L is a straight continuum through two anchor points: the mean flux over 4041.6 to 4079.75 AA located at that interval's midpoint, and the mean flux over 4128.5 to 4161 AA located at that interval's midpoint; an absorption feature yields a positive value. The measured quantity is 7.9 AA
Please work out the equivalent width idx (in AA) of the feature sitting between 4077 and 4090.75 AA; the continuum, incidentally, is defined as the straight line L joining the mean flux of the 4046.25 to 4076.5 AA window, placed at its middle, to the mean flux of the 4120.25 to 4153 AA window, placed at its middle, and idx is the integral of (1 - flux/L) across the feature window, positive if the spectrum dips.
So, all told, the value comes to 1.1 AA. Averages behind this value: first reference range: 34.7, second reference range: 32.9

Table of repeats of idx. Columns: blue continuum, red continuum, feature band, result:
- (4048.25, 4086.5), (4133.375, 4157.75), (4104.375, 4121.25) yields 2.1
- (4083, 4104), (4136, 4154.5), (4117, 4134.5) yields -1.2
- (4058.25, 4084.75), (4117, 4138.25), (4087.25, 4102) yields 4.1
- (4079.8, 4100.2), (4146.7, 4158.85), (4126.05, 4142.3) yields -0.5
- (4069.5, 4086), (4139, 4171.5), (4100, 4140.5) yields 5.2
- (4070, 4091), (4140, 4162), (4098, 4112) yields 5.3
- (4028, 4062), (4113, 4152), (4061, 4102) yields 3.6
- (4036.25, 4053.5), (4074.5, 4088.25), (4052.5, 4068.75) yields -0.3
